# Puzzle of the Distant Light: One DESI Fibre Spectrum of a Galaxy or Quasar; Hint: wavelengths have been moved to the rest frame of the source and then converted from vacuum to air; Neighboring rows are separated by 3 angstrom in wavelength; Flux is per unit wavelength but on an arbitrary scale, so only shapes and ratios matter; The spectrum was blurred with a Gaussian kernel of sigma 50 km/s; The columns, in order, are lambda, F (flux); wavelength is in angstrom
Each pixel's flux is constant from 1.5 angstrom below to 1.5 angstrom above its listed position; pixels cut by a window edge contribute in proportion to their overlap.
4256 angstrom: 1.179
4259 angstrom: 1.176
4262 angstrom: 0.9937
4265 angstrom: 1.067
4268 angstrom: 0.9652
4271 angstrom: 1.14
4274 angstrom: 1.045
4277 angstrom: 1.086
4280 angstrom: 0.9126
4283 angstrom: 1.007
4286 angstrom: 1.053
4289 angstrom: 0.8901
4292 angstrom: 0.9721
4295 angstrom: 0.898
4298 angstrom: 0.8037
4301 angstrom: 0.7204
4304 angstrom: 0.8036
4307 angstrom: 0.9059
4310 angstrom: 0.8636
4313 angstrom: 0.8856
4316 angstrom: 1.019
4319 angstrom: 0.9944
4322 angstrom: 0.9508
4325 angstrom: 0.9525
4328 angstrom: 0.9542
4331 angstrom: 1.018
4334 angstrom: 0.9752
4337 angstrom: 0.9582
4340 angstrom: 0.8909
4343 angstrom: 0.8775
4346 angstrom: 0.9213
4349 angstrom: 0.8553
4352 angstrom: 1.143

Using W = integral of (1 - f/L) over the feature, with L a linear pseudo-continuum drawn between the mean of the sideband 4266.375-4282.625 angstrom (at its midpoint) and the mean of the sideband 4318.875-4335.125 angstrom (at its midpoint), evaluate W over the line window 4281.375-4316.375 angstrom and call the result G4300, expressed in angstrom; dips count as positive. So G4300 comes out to 3.7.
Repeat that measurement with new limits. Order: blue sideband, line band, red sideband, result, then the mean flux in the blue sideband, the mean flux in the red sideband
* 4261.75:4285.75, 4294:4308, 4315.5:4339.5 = 2.5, 1.03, 0.972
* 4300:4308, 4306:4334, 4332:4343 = -2.6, 0.81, 0.936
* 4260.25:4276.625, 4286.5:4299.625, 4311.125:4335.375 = 1.4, 1.05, 0.967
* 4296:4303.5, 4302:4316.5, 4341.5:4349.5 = -1.5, 0.777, 0.888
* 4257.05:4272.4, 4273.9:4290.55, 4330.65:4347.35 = 0.7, 1.07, 0.935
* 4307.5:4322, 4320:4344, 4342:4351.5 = -0.6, 0.939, 0.912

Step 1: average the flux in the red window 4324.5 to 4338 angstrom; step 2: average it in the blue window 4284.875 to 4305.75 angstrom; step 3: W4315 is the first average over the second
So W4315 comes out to 1.11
